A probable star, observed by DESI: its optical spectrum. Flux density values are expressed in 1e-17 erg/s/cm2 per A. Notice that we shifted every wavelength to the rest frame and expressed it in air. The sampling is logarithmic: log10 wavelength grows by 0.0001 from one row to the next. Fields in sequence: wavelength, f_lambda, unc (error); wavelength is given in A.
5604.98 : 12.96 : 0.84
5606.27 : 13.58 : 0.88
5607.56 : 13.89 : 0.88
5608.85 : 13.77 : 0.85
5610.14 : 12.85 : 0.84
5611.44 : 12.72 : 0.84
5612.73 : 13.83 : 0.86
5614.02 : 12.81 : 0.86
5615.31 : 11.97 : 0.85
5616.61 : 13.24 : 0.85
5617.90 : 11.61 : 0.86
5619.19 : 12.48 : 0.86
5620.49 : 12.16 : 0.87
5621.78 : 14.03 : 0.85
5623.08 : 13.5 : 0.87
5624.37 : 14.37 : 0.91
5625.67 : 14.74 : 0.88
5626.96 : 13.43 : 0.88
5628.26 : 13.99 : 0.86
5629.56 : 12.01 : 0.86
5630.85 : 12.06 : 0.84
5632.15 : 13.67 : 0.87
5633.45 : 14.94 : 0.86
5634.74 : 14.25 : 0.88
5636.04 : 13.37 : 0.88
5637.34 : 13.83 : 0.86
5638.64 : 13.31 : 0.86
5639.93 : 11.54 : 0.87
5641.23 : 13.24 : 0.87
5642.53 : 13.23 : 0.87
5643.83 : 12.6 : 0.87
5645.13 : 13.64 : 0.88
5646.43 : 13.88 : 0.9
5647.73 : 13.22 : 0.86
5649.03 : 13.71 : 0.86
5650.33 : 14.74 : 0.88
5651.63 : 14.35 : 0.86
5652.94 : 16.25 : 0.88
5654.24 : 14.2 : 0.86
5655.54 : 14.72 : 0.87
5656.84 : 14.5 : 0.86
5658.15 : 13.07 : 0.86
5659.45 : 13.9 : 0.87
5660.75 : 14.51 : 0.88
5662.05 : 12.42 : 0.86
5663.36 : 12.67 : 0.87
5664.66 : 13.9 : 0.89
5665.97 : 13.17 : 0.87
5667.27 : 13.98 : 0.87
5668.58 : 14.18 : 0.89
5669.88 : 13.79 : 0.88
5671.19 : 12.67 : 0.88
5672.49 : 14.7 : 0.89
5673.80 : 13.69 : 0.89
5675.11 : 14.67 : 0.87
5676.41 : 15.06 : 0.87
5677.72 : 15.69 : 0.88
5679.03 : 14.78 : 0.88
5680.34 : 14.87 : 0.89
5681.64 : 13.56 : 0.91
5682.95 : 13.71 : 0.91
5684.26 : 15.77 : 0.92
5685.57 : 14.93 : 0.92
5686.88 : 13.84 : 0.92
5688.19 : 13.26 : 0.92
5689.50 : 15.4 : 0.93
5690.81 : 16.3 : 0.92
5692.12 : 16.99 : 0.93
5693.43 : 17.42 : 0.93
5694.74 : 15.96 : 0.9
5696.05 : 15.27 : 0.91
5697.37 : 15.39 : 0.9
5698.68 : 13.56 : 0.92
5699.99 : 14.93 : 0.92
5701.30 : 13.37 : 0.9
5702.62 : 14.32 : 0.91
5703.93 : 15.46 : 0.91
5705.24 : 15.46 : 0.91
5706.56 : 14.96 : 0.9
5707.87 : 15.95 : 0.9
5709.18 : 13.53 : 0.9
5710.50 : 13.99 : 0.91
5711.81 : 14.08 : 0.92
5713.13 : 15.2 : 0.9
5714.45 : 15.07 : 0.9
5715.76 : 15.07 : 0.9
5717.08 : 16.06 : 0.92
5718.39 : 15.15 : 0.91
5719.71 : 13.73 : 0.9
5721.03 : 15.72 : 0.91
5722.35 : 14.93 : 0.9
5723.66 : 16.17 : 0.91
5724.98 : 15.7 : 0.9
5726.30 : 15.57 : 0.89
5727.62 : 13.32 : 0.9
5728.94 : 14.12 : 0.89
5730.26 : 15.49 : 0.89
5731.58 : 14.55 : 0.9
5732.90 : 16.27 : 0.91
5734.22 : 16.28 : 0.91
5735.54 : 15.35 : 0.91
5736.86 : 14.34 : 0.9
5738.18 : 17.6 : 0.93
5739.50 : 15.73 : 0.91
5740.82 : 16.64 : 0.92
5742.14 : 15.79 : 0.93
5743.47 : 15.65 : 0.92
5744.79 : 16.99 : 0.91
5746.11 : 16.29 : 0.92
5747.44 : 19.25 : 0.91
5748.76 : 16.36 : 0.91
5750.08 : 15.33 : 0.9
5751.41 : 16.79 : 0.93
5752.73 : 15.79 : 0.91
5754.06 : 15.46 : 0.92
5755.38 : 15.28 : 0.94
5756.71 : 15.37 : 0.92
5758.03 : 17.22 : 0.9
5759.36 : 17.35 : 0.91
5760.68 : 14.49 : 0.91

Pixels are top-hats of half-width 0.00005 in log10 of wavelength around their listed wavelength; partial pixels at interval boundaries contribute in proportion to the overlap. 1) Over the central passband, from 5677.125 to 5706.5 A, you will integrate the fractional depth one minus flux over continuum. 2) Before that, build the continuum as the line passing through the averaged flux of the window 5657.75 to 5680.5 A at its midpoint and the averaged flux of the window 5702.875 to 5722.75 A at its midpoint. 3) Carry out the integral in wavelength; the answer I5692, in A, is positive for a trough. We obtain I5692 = -1.1 A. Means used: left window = 14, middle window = 15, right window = 14.9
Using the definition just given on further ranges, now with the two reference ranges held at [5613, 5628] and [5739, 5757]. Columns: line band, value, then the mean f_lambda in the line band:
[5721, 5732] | 0.46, 15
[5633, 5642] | 0.07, 13.5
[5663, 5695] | -0.07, 14.6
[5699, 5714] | 0.57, 14.6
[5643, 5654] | -0.16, 14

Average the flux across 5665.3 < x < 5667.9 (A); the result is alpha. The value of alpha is 13.6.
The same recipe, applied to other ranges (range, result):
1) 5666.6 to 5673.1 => 13.9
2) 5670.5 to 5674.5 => 13.7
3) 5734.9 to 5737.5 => 14.8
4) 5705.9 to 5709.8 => 14.8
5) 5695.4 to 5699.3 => 14.7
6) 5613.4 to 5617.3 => 12.7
